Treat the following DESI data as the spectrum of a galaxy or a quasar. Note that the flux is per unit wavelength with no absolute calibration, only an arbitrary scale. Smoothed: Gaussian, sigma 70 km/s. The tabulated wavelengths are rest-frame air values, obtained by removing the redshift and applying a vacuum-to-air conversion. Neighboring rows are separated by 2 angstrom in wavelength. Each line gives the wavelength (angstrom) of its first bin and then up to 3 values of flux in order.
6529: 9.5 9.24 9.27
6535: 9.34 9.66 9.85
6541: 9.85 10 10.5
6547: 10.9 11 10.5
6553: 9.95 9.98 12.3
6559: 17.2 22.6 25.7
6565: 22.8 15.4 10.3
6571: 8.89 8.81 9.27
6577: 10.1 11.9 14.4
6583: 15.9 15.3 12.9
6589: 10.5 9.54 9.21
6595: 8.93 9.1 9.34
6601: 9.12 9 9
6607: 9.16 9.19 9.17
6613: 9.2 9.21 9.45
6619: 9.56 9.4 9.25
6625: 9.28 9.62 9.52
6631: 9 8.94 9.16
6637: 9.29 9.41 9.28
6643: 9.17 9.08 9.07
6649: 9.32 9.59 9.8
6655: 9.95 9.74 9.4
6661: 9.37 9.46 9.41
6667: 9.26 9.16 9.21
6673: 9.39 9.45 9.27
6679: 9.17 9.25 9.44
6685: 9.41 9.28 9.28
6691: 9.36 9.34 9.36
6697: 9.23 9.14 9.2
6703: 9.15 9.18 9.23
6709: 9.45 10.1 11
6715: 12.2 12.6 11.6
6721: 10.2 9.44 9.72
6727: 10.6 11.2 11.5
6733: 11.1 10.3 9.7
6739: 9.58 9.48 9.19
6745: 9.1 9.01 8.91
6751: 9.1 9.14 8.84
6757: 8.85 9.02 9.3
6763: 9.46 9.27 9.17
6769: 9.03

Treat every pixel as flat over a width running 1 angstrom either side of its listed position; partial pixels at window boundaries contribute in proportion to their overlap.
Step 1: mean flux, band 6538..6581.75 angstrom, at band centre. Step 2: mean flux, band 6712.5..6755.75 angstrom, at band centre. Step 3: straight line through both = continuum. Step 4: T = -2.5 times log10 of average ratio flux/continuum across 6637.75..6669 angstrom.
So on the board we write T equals 0.21 mag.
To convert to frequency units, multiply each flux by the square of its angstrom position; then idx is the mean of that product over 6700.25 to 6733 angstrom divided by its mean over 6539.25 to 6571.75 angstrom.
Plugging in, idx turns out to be 0.81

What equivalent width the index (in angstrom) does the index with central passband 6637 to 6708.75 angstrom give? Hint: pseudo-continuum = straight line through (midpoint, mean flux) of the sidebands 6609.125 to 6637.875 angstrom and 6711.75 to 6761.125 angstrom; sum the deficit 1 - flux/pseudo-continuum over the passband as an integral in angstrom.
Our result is 2.1 angstrom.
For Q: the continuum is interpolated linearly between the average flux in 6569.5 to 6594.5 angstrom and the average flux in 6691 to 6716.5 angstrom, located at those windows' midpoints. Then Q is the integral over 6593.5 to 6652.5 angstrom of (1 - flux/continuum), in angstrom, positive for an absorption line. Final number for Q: 8.5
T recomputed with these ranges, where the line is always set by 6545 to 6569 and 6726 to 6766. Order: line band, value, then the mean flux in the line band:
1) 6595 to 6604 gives 0.44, 9.12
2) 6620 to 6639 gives 0.36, 9.28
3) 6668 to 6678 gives 0.25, 9.3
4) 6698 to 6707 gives 0.18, 9.17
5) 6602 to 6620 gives 0.41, 9.22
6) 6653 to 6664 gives 0.25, 9.6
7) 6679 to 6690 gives 0.21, 9.32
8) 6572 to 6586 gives 0.17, 12.2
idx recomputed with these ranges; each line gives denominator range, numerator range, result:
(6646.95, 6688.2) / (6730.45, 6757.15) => 1.04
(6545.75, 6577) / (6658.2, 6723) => 0.74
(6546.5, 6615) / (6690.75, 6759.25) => 0.86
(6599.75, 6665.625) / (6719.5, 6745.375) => 1.12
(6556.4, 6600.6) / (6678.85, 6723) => 0.78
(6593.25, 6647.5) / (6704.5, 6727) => 1.17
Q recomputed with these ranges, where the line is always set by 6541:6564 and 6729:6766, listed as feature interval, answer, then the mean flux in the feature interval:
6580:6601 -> 2.3 angstrom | 11.4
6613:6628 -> 3.4 angstrom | 9.38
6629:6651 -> 4.7 angstrom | 9.21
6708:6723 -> -1.1 angstrom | 10.9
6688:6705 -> 2.1 angstrom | 9.25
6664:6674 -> 1.7 angstrom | 9.29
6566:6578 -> 2.4 angstrom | 10.5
